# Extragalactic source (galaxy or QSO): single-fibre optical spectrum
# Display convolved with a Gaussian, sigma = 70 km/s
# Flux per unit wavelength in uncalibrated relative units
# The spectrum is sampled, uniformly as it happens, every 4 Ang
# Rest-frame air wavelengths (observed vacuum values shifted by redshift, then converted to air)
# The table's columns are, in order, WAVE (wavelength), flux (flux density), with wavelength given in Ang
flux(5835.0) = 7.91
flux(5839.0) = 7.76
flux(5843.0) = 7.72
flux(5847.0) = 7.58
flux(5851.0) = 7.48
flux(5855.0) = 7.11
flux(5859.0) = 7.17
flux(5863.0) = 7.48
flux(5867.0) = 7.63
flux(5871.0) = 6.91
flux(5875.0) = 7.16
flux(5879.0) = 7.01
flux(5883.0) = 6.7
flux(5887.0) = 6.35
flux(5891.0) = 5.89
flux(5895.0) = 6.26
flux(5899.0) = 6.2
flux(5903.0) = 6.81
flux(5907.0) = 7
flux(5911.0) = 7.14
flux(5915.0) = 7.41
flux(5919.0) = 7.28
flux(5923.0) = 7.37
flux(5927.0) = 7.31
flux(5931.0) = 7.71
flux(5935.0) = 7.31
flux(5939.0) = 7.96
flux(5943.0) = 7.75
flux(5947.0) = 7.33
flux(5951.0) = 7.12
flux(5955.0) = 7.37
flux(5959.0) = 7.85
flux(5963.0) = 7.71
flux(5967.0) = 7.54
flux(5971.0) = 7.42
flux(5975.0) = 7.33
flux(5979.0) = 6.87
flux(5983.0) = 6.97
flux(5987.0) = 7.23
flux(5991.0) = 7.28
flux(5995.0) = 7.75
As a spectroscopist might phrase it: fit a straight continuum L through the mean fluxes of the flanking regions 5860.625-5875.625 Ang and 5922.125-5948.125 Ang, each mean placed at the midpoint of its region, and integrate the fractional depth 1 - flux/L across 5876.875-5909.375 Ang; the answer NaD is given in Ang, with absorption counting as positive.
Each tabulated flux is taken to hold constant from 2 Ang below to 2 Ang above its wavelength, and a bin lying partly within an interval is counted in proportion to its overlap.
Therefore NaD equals 3.8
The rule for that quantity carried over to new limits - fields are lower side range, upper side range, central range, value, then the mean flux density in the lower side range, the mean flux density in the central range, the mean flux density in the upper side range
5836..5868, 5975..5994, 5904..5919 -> 0.35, 7.5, 7.17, 7.15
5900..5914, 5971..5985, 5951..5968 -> -1.19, 6.96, 7.56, 7.11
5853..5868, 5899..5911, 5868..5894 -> 1.50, 7.33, 6.69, 6.83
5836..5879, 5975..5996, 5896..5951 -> 0.33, 7.39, 7.25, 7.21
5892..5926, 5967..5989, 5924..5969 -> -2.99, 6.91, 7.54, 7.2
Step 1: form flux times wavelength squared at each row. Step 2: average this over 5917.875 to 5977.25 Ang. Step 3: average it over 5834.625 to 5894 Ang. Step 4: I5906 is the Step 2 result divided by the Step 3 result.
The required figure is 1.08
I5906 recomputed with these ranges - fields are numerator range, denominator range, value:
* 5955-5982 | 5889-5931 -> 1.10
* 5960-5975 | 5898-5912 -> 1.13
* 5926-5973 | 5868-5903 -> 1.17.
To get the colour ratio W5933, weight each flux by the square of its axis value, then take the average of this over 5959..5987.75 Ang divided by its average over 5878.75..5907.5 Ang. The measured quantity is 1.2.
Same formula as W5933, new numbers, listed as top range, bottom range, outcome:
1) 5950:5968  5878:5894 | 1.20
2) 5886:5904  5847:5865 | 0.87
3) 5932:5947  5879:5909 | 1.19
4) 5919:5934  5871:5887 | 1.10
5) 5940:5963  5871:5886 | 1.12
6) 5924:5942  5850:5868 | 1.06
